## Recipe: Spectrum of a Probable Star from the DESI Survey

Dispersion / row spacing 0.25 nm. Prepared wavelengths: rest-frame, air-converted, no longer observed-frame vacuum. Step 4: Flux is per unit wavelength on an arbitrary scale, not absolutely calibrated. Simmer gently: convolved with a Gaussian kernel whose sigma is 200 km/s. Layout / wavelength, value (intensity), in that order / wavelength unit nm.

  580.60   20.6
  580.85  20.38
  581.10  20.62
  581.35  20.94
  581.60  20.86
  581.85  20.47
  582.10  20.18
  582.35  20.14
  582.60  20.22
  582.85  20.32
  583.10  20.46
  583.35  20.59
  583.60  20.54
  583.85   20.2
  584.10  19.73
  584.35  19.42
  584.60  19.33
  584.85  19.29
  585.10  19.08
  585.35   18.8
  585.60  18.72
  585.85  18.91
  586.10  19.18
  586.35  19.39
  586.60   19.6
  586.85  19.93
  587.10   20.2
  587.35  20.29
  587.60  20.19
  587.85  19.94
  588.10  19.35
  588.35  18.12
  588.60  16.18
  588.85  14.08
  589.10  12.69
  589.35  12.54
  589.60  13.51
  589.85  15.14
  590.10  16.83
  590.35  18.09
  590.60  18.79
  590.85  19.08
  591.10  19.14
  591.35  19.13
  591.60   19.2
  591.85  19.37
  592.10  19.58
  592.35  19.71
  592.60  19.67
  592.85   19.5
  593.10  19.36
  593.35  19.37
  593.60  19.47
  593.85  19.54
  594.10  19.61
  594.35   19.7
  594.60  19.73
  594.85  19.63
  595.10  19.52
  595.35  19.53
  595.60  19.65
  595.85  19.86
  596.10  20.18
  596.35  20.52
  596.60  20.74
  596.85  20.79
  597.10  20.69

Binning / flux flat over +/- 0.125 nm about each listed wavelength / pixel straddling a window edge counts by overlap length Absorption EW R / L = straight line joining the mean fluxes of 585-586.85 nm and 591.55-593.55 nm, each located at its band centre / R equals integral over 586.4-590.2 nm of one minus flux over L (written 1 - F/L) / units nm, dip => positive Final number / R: 0.390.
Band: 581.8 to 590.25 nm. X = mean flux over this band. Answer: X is 18.6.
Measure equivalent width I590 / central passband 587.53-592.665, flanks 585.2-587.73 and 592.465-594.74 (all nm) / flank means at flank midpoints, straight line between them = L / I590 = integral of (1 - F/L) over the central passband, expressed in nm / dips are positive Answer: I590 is 0.51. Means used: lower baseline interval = 19.5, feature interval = 17.6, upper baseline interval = 19.6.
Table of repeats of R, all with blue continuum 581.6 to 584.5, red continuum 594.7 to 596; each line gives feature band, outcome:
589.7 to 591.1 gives 0.157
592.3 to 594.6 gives 0.022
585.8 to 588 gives 0.031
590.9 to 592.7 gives 0.039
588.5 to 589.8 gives 0.398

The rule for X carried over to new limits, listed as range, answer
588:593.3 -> 17.6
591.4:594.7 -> 19.5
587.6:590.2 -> 16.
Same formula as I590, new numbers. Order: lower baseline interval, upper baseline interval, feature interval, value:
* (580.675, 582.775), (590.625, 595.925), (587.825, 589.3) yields 0.27 nm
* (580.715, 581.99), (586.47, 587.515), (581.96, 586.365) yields 0.14 nm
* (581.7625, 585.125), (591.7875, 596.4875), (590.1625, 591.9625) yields 0.08 nm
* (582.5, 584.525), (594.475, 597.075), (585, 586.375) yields 0.08 nm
